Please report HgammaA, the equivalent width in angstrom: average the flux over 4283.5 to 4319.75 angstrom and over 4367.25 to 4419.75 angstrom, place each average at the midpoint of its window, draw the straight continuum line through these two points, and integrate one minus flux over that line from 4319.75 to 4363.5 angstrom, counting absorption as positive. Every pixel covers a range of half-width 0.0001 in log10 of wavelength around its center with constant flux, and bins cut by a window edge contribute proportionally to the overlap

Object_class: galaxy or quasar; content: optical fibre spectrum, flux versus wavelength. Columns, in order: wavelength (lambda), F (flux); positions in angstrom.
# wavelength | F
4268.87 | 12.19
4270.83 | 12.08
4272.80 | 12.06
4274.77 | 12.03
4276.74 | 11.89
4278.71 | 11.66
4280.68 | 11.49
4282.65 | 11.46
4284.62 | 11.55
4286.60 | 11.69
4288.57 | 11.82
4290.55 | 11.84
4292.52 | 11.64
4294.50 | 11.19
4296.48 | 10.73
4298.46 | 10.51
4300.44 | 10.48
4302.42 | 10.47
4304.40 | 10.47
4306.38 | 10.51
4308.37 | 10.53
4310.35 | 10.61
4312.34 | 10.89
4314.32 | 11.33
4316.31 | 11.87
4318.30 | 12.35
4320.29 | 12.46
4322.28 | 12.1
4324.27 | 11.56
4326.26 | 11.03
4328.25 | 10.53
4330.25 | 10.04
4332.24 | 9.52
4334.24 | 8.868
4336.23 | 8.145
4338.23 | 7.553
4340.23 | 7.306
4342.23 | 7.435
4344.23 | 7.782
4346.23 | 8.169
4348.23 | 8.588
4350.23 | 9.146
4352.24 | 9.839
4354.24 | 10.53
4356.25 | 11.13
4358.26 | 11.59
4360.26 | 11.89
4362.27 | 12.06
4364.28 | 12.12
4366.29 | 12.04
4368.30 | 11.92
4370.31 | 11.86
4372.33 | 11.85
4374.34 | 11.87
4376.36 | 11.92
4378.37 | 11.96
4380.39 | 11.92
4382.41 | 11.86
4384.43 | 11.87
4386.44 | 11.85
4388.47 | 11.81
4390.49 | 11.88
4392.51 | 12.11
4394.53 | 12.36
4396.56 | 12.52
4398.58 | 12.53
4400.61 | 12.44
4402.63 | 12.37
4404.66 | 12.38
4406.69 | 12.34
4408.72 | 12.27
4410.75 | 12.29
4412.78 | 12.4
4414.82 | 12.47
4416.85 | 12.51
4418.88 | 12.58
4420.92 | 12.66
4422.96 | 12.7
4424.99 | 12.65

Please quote 6.5 angstrom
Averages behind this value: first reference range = 11.2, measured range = 9.86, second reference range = 12.2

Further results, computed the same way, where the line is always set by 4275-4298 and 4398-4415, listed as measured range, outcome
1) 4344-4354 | 2.56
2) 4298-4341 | 4.86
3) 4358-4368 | 0.09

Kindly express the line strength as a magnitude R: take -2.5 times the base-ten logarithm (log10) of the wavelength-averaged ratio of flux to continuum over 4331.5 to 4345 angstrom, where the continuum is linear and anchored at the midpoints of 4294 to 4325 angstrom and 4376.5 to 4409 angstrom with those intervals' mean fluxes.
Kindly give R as 0.38 mag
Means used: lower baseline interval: 11.1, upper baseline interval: 12.1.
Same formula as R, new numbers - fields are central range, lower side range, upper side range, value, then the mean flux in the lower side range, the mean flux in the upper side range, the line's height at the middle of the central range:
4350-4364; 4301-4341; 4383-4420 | 0.02 mag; 10.4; 12.3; 11.3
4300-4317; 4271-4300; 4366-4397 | 0.08 mag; 11.5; 12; 11.6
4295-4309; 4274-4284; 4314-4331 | 0.10 mag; 11.7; 11.5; 11.6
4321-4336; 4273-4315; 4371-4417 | 0.11 mag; 11.2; 12.2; 11.5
